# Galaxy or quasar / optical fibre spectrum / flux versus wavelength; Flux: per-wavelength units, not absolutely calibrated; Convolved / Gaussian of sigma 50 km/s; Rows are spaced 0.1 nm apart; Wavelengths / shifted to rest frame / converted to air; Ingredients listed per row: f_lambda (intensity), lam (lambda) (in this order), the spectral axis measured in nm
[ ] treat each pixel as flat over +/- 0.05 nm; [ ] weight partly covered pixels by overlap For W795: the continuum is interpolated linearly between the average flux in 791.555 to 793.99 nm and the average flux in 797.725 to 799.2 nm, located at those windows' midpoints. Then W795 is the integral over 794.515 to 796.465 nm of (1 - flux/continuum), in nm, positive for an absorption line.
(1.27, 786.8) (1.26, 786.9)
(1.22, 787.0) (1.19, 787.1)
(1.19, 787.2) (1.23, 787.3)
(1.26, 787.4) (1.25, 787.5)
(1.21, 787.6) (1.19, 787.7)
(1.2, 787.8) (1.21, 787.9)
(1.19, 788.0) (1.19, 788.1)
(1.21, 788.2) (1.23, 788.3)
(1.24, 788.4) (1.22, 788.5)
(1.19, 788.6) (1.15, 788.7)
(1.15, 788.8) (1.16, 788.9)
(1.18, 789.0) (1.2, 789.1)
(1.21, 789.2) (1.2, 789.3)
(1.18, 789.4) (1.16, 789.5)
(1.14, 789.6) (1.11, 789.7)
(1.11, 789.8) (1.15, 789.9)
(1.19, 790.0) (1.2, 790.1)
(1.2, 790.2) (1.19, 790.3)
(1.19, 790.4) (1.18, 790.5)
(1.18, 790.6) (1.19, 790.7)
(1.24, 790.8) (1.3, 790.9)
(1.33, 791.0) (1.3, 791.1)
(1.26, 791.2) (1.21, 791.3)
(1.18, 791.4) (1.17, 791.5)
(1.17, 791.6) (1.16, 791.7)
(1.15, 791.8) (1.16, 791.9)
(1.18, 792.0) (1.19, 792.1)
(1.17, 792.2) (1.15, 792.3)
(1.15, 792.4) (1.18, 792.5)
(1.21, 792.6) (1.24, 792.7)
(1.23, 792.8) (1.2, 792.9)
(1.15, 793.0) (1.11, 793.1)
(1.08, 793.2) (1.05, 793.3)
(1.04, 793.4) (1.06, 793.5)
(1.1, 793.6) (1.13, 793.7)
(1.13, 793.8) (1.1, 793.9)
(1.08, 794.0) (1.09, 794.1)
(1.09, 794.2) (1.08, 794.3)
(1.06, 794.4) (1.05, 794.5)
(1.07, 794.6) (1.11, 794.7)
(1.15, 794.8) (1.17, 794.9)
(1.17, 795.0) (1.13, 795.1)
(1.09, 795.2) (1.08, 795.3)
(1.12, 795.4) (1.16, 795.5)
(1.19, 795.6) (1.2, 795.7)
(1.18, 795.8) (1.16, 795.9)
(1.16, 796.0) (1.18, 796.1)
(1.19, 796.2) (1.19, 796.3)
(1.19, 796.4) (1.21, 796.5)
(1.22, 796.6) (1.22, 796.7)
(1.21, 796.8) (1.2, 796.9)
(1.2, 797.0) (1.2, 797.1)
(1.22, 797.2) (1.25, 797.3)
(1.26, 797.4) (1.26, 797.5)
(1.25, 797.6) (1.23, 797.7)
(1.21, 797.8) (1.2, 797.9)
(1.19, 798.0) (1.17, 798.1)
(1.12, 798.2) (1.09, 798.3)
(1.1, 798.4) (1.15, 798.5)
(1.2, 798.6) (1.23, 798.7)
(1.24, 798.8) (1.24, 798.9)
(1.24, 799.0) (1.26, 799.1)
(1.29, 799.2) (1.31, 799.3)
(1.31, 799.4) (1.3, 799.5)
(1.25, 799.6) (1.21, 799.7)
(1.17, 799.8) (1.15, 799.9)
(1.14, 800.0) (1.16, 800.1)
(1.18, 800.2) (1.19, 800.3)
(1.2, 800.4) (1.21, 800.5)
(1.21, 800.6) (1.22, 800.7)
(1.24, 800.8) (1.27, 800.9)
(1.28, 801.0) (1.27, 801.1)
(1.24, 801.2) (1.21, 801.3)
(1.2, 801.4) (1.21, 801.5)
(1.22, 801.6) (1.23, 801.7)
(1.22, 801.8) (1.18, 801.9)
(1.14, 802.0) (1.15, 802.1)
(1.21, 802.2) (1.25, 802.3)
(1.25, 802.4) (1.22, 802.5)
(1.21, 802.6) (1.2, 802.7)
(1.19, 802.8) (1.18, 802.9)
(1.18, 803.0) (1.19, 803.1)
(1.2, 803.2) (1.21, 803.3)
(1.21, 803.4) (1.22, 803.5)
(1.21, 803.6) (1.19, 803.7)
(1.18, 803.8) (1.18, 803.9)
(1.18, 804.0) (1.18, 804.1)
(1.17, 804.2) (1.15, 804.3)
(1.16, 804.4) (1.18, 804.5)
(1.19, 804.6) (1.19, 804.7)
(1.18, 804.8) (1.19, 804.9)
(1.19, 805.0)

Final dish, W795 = 0.03 nm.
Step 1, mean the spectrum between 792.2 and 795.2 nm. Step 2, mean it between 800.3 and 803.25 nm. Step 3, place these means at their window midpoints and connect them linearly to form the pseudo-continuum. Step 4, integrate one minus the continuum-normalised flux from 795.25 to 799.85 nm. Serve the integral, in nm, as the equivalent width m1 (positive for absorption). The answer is -0.15 nm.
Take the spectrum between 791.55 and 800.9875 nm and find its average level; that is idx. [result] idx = 1.17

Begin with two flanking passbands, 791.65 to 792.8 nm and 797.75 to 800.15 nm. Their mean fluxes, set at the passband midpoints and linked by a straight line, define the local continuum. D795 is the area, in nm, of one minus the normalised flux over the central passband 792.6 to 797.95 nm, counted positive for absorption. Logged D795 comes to 0.152 nm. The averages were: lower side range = 1.18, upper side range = 1.21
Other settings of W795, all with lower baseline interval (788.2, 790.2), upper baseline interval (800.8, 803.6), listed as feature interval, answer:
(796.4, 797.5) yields -0.02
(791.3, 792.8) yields 0.01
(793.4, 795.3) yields 0.15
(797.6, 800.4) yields 0.00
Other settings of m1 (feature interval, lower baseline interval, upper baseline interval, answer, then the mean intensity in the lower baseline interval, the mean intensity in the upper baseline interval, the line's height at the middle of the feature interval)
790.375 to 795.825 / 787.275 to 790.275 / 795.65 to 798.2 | 0.20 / 1.19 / 1.2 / 1.2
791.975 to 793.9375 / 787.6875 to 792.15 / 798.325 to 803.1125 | 0.09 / 1.19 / 1.21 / 1.2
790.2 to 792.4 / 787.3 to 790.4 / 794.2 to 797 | -0.05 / 1.19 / 1.15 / 1.18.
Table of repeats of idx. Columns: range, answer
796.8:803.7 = 1.21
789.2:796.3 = 1.16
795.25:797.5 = 1.19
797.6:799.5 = 1.21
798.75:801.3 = 1.23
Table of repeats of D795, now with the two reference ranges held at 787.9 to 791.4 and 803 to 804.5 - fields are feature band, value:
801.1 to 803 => -0.03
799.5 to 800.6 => 0.00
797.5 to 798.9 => 0.00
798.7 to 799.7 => -0.06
